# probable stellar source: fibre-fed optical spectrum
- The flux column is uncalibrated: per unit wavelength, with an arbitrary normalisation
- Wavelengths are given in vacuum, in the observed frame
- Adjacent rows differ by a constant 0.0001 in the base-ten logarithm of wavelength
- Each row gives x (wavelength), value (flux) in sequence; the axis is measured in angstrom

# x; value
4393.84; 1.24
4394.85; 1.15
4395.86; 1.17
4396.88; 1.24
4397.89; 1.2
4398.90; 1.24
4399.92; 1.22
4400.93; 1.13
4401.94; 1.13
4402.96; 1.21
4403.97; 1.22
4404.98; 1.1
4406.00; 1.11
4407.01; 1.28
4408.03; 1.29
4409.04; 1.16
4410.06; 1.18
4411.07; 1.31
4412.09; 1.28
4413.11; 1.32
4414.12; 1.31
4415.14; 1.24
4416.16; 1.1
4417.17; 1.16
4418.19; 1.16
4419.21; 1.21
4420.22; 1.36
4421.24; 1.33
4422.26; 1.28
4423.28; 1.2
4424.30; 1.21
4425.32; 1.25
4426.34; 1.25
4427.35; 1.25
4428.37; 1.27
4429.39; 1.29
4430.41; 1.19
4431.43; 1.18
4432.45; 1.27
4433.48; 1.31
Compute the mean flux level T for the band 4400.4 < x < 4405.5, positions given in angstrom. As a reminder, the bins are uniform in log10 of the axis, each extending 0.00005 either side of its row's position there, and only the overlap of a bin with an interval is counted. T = 1.16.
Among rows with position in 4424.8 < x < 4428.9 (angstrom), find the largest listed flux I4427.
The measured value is 1.27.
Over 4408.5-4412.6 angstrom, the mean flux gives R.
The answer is 1.23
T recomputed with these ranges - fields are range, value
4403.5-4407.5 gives 1.18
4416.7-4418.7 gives 1.16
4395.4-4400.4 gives 1.21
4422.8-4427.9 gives 1.23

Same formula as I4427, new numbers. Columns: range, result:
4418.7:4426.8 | 1.36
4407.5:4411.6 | 1.31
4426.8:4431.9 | 1.29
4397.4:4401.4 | 1.24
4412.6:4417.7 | 1.32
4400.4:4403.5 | 1.21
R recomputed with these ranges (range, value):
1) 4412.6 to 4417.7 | 1.23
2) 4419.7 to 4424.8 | 1.28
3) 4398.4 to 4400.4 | 1.23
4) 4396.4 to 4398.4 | 1.22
